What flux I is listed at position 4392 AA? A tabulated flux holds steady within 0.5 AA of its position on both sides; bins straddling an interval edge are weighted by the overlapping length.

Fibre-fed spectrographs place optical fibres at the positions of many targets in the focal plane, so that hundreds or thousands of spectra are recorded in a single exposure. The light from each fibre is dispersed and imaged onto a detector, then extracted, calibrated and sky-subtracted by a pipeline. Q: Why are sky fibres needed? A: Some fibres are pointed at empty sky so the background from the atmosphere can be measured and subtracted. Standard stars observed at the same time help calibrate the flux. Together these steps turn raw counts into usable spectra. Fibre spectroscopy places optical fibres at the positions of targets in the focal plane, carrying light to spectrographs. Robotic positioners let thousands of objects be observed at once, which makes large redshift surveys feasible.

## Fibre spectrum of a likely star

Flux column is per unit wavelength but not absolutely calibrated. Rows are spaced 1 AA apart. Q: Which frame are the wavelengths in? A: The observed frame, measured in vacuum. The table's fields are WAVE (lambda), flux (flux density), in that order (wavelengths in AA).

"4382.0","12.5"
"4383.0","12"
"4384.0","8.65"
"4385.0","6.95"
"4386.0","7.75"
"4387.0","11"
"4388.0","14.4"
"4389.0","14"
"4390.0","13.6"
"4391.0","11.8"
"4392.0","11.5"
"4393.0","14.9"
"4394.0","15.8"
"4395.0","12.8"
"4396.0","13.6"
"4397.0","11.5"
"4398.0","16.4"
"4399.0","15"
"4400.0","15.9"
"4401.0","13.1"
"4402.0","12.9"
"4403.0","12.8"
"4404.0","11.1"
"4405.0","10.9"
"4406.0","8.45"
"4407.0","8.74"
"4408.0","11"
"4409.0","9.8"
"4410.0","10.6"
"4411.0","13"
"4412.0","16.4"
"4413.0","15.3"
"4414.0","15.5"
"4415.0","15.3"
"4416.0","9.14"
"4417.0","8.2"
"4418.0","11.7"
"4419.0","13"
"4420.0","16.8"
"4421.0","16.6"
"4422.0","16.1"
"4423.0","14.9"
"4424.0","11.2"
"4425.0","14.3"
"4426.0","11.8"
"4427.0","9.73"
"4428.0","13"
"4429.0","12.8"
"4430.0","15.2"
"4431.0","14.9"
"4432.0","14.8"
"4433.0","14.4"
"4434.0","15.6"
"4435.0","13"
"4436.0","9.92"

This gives 11.5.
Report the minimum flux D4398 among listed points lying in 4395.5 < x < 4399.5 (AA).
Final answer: 11.5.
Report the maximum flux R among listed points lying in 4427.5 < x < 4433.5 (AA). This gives 15.2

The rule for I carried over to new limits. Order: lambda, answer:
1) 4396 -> 13.6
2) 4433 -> 14.4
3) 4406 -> 8.45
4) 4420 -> 16.8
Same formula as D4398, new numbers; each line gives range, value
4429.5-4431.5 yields 14.9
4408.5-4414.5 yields 9.8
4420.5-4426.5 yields 11.2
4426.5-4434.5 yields 9.73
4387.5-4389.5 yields 14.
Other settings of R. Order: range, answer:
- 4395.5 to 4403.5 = 16.4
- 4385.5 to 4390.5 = 14.4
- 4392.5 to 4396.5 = 15.8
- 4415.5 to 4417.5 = 9.14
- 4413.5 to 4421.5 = 16.8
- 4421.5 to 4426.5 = 16.1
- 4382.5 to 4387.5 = 12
